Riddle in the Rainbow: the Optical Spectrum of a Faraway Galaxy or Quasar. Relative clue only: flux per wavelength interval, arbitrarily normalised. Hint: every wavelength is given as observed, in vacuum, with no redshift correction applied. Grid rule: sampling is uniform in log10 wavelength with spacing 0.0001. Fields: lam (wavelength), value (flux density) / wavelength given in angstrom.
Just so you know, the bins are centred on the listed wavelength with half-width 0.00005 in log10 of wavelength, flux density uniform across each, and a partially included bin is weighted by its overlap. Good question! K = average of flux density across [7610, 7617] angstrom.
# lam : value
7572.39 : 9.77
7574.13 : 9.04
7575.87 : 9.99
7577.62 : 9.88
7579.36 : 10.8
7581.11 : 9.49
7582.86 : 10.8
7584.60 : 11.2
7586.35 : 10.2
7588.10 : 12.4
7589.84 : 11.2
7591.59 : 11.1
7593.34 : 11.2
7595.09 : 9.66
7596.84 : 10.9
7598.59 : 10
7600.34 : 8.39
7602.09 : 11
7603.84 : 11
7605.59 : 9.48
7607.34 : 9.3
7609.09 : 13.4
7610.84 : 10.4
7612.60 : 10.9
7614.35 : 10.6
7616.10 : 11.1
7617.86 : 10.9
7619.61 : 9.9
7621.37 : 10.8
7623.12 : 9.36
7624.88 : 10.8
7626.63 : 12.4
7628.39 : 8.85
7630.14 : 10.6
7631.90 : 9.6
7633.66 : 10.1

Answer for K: 10.7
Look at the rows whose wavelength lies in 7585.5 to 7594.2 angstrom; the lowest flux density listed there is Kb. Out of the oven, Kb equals 10.2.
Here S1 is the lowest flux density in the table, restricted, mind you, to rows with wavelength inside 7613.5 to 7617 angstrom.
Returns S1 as 10.6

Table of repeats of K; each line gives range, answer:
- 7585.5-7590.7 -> 11.3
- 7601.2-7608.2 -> 10.2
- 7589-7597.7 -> 10.8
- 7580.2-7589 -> 10.8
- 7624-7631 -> 10.7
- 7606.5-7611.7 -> 11.1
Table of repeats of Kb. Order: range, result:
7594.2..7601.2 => 8.39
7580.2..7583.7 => 9.49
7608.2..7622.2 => 9.9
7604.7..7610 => 9.3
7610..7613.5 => 10.4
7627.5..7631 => 8.85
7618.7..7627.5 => 9.36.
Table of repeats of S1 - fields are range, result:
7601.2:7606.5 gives 9.48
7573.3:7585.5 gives 9.04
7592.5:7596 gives 9.66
